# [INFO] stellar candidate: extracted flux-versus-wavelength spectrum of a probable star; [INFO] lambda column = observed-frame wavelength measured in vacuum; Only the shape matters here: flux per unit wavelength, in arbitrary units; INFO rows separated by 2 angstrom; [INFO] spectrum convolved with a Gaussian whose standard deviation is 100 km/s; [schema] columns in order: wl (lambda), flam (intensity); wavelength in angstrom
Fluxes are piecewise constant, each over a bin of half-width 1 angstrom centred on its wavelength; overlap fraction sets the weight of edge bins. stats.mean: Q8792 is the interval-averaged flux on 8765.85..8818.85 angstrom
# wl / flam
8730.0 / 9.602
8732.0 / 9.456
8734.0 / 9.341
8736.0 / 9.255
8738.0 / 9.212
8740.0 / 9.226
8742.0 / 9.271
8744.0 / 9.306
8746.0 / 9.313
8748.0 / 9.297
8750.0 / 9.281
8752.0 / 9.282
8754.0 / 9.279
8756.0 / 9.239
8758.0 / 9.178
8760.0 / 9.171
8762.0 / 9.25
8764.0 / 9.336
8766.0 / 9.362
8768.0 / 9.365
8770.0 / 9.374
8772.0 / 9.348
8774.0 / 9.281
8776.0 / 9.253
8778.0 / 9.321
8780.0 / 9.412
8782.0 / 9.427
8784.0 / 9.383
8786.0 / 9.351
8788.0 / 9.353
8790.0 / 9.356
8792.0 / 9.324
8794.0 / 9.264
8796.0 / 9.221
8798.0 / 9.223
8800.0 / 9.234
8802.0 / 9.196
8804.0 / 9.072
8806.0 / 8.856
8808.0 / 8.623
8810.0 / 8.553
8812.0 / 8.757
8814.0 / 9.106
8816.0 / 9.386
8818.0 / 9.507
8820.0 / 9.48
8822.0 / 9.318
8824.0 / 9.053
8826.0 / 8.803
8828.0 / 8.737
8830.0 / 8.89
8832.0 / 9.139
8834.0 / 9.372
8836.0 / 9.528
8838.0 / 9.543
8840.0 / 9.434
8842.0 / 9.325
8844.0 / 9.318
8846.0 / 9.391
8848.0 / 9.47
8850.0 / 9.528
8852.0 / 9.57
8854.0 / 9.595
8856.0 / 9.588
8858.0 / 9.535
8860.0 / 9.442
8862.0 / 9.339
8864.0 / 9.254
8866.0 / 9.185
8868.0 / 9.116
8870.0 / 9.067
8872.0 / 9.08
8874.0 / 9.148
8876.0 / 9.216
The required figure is 9.22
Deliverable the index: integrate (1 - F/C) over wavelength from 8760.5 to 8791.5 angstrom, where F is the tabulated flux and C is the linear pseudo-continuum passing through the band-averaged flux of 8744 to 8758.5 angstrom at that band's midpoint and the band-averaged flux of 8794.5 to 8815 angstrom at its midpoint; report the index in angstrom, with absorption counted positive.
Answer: -0.68 angstrom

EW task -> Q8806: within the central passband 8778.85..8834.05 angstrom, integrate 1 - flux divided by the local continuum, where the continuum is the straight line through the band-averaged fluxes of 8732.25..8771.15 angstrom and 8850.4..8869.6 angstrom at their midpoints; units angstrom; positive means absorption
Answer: 1.1 angstrom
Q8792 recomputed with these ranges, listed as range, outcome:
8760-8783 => 9.33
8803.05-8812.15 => 8.77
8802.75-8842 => 9.12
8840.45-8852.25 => 9.43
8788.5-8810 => 9.11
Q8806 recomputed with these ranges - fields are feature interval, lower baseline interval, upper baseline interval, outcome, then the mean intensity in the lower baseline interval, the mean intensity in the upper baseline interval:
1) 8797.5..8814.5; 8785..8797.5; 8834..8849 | 0.7 angstrom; 9.31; 9.43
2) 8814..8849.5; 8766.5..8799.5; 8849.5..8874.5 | 0.2 angstrom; 9.33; 9.34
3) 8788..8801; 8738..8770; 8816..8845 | 0.0 angstrom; 9.28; 9.25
